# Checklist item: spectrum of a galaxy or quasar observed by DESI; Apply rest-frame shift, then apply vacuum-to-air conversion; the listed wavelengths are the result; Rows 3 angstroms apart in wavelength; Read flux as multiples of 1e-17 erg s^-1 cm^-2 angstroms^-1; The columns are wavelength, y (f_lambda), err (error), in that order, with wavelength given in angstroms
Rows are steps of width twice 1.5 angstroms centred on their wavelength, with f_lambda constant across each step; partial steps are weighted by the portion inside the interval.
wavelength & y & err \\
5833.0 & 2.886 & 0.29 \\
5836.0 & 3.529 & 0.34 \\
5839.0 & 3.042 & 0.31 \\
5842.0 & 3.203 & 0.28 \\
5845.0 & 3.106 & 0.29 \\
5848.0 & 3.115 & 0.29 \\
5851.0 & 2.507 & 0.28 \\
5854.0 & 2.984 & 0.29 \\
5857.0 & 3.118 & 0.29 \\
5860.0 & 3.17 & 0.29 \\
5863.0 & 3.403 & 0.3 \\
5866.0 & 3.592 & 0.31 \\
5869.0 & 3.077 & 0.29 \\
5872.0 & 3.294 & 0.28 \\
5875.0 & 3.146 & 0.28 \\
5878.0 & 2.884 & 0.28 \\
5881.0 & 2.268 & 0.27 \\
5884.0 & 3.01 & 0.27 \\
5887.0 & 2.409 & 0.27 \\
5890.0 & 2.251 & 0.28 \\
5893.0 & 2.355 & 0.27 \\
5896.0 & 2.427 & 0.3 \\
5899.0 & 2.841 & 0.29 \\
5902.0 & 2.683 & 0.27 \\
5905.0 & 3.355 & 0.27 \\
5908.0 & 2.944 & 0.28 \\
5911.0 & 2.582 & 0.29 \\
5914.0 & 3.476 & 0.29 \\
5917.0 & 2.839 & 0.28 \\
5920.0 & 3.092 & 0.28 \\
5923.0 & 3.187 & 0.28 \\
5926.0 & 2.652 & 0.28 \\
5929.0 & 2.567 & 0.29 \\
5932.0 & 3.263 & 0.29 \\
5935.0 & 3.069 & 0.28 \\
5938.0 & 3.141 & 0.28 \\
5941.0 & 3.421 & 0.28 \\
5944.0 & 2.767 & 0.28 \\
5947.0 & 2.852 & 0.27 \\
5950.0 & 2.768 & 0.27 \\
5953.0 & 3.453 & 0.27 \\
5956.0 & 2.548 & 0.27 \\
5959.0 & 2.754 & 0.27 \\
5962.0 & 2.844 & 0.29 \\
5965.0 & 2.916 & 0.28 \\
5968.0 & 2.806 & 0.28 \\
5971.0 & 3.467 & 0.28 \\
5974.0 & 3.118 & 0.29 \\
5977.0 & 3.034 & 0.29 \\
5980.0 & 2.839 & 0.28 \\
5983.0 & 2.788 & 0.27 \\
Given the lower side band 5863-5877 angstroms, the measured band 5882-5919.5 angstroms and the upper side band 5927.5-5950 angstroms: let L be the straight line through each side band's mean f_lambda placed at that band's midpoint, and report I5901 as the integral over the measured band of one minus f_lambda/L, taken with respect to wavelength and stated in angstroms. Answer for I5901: 4.5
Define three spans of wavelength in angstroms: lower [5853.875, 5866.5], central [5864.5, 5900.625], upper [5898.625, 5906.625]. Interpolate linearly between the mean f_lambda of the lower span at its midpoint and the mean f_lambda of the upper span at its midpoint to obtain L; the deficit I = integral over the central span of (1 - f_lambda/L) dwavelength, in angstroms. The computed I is 3.7 angstroms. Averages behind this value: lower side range 3.26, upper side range 2.98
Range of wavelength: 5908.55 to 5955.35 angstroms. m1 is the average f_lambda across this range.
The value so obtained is 3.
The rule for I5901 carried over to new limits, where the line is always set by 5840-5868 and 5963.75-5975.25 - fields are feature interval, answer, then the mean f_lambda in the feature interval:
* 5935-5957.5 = 0.7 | 3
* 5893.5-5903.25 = 1.5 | 2.62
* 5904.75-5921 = 0.4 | 3.02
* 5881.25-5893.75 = 2.5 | 2.49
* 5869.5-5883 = 0.9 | 2.92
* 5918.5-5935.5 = 0.7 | 2.97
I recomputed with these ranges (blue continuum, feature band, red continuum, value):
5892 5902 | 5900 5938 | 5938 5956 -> -2.96 angstroms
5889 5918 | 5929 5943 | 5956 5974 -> -1.33 angstroms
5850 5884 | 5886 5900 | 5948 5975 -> 2.68 angstroms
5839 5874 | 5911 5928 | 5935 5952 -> 0.29 angstroms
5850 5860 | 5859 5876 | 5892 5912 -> -2.37 angstroms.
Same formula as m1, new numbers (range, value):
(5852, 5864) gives 3.13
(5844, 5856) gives 2.93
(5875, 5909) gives 2.69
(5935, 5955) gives 3.05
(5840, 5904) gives 2.9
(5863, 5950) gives 2.91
